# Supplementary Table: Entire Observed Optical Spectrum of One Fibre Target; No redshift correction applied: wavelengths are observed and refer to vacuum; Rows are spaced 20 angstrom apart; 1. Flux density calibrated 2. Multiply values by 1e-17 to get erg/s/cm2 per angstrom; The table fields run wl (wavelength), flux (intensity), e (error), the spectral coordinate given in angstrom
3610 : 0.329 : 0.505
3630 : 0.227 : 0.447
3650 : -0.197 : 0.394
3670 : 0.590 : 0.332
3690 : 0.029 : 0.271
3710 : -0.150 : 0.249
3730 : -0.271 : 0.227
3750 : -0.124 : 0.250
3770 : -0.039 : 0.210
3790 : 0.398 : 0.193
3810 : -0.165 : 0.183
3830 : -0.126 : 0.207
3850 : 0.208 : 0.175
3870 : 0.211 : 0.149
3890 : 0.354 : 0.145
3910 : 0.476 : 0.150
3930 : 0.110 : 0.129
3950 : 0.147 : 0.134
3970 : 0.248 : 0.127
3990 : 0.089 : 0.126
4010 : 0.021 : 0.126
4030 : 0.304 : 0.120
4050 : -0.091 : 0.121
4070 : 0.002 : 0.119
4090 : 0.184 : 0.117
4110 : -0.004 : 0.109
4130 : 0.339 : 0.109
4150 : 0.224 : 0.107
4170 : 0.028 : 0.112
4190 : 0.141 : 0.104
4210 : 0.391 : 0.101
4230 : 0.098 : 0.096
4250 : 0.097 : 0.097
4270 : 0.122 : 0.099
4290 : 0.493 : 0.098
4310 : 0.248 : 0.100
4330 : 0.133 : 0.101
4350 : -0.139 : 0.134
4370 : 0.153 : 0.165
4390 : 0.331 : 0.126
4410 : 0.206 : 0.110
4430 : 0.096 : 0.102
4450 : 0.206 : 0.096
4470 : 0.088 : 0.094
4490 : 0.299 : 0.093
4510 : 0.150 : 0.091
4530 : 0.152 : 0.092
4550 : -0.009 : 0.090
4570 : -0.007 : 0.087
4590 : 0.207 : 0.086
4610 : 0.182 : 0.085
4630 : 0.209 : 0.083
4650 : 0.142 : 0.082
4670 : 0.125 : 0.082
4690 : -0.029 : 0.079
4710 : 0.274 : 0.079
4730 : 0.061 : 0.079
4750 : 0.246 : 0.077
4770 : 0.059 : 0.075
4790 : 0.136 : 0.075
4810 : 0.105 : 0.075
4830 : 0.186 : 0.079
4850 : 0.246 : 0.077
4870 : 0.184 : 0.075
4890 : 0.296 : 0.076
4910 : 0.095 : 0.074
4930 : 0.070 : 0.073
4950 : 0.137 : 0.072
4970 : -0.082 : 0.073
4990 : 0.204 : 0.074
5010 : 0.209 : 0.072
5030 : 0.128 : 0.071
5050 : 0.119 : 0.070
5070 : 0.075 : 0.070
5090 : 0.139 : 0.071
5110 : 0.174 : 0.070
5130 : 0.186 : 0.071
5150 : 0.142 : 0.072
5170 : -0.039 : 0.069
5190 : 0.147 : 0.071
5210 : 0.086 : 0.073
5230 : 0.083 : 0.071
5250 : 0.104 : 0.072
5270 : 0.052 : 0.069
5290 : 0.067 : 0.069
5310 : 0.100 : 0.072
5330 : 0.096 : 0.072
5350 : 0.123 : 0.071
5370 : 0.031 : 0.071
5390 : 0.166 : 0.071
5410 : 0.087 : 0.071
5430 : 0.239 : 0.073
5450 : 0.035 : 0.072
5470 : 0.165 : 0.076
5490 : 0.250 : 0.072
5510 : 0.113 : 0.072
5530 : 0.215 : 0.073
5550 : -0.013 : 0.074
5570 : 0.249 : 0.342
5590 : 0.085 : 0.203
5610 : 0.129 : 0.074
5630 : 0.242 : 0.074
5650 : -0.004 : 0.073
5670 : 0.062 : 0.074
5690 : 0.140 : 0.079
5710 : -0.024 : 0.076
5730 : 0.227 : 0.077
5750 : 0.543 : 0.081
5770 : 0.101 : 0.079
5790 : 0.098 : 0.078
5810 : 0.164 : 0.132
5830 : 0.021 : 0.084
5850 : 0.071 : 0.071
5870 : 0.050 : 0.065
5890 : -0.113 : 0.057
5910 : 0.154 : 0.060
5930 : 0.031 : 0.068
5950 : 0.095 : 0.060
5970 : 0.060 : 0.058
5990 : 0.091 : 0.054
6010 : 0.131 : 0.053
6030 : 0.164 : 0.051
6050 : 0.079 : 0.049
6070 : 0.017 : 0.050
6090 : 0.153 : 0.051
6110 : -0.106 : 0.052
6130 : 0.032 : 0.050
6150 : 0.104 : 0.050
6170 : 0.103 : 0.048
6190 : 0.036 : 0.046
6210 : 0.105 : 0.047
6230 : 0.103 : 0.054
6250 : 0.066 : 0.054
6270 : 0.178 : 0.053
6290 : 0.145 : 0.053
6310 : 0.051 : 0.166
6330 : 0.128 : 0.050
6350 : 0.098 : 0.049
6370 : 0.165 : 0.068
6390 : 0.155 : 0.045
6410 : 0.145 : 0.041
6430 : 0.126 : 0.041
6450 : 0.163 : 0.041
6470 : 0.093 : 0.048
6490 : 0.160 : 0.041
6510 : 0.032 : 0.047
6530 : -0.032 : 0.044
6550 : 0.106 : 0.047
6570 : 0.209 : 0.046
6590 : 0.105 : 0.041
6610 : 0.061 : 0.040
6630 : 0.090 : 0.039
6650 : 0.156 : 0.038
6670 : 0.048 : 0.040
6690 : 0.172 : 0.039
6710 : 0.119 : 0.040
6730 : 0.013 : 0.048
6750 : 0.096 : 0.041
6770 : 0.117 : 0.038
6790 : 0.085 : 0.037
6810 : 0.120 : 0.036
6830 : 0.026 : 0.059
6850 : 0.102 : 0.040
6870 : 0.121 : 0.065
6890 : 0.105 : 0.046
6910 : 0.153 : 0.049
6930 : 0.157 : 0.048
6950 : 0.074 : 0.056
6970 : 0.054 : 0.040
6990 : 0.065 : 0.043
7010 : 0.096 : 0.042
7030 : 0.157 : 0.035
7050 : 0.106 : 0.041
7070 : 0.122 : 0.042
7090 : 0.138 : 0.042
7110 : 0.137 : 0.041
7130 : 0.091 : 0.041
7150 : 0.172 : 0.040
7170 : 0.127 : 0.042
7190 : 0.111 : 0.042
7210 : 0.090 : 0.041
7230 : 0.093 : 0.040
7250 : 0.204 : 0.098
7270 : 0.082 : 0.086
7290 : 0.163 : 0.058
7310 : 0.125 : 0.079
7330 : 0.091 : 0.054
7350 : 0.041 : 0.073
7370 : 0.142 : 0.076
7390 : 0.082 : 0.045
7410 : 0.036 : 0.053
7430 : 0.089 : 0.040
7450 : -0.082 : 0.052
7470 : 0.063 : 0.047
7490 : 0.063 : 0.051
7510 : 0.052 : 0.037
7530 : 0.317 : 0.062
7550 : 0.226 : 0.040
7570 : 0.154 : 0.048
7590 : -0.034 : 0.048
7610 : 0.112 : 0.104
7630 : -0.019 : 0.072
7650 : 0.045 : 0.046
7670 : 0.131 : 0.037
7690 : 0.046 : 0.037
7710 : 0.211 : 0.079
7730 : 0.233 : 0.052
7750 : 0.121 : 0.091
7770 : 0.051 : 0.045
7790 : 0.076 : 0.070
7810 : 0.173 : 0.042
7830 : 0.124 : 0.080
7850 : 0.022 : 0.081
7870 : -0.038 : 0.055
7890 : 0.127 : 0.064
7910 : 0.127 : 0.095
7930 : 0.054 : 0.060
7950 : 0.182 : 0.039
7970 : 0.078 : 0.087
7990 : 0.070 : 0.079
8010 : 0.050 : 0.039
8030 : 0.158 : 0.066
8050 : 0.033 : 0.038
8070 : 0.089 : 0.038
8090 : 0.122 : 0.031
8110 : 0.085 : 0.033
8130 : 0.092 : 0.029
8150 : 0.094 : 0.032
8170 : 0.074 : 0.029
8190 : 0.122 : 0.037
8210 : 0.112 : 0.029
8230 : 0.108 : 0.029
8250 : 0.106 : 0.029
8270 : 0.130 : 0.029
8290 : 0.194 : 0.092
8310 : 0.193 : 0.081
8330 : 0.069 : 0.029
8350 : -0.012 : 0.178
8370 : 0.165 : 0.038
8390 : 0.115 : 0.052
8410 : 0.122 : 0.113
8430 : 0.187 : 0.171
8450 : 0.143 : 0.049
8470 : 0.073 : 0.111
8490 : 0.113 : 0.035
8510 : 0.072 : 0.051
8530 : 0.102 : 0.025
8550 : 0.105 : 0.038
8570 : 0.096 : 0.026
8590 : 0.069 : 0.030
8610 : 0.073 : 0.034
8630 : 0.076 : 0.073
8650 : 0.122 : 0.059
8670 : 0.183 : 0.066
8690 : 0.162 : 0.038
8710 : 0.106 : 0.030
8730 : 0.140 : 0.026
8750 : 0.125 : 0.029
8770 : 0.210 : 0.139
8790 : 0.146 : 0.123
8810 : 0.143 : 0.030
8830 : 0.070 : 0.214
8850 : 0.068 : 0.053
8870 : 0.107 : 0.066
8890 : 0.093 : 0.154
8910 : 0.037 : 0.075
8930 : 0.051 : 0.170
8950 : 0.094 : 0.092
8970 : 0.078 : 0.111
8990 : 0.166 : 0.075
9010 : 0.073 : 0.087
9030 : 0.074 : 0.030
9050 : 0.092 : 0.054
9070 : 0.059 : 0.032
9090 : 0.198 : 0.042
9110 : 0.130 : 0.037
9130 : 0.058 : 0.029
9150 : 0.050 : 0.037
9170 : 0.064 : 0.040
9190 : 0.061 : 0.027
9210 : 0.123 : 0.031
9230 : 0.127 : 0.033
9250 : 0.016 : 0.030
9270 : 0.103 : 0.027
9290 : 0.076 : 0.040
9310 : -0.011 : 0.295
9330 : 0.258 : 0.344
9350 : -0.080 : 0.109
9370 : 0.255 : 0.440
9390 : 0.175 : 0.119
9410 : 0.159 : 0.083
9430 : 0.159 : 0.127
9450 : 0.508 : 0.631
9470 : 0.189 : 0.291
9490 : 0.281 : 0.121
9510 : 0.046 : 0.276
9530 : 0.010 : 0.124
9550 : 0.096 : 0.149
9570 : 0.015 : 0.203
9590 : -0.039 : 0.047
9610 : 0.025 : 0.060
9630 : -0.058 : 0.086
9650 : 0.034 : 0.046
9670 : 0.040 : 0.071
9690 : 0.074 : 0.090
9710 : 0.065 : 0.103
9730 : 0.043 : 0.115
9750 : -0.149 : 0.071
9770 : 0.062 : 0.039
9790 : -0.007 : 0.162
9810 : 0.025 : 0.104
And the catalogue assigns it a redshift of 0.148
